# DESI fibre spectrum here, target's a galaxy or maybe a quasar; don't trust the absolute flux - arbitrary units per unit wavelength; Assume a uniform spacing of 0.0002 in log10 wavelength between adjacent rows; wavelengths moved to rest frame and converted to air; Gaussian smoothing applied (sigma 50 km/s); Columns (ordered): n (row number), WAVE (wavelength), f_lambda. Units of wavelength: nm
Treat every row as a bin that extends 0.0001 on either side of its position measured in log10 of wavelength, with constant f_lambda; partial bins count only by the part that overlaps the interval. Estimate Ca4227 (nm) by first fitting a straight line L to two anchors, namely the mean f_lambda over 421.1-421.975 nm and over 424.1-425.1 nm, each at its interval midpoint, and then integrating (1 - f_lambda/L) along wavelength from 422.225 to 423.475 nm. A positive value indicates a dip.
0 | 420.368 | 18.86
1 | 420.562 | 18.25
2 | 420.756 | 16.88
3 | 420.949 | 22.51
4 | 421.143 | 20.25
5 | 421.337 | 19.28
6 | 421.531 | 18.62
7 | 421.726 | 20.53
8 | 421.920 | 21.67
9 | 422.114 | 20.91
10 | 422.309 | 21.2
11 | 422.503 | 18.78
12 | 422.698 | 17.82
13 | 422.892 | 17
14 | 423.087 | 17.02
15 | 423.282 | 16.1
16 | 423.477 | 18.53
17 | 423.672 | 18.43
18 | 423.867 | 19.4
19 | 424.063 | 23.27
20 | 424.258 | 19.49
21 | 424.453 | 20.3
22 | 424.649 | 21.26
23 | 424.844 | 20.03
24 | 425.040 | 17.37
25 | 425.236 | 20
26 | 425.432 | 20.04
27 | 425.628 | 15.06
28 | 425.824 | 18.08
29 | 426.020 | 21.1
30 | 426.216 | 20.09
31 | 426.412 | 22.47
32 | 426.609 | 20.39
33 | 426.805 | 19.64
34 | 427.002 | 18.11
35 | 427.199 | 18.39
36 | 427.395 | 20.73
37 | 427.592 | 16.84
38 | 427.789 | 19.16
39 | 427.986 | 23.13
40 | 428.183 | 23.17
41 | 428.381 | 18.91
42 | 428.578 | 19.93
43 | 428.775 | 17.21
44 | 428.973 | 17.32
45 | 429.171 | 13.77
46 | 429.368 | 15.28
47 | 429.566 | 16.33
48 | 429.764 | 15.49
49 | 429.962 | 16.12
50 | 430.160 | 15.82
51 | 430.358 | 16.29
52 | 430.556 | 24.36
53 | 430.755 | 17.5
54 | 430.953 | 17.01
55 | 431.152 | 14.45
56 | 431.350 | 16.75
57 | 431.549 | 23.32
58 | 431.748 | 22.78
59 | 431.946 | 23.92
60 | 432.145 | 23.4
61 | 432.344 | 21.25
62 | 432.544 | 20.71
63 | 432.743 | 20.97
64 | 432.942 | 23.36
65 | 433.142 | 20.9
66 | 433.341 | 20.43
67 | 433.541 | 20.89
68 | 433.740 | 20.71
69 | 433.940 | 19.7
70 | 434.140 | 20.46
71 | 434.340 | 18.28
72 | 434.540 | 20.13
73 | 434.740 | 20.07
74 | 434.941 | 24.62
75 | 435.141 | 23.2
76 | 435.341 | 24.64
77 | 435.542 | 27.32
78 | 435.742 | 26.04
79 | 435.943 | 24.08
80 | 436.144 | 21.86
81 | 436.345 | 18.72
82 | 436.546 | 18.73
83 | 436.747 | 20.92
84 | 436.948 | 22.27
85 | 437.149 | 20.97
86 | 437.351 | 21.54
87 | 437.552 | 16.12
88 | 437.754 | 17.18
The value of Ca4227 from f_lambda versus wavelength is 0.12 nm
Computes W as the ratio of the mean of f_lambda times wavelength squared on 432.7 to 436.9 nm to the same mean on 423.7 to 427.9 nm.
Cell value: 1.16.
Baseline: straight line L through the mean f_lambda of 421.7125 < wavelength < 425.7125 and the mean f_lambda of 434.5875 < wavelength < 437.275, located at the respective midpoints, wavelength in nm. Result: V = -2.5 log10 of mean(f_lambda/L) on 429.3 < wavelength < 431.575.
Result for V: 0.22 mag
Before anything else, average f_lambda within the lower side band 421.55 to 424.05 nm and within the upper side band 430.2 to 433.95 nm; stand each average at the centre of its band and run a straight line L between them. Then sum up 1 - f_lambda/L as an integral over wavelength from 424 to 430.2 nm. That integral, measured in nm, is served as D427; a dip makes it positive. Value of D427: 0.25 nm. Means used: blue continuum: 19.1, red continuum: 20.4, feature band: 18.9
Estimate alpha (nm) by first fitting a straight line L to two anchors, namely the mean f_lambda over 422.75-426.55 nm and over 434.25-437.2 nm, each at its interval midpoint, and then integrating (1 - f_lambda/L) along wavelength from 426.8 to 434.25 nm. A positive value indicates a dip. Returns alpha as 0.52 nm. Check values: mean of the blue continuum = 19.2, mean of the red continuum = 22.2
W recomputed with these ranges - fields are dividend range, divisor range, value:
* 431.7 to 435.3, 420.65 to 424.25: 1.17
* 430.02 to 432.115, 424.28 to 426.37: 1.02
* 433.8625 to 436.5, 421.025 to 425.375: 1.21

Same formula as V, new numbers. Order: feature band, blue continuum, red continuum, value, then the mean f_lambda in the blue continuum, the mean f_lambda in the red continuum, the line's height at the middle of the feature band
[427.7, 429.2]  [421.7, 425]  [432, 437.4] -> 0.063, 19.5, 21.7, 20.5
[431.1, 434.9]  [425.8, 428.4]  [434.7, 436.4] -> 0.088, 20.1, 23.6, 22.6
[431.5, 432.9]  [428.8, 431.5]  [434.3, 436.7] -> -0.182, 16.8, 22.4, 18.9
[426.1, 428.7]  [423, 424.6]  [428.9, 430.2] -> -0.181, 19.1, 15.7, 17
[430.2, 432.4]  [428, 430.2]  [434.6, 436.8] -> -0.039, 17.5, 22.7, 19.2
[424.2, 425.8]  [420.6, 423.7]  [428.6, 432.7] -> -0.013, 19.1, 18.5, 18.9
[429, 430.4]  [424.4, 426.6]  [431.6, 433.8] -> 0.315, 19.6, 21.8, 20.9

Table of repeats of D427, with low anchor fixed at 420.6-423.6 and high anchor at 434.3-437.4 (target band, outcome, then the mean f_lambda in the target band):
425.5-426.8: 0.03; 19.6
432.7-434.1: 0.04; 21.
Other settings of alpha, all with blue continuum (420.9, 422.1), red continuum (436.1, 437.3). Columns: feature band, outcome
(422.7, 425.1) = 0.17 nm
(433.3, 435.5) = -0.09 nm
